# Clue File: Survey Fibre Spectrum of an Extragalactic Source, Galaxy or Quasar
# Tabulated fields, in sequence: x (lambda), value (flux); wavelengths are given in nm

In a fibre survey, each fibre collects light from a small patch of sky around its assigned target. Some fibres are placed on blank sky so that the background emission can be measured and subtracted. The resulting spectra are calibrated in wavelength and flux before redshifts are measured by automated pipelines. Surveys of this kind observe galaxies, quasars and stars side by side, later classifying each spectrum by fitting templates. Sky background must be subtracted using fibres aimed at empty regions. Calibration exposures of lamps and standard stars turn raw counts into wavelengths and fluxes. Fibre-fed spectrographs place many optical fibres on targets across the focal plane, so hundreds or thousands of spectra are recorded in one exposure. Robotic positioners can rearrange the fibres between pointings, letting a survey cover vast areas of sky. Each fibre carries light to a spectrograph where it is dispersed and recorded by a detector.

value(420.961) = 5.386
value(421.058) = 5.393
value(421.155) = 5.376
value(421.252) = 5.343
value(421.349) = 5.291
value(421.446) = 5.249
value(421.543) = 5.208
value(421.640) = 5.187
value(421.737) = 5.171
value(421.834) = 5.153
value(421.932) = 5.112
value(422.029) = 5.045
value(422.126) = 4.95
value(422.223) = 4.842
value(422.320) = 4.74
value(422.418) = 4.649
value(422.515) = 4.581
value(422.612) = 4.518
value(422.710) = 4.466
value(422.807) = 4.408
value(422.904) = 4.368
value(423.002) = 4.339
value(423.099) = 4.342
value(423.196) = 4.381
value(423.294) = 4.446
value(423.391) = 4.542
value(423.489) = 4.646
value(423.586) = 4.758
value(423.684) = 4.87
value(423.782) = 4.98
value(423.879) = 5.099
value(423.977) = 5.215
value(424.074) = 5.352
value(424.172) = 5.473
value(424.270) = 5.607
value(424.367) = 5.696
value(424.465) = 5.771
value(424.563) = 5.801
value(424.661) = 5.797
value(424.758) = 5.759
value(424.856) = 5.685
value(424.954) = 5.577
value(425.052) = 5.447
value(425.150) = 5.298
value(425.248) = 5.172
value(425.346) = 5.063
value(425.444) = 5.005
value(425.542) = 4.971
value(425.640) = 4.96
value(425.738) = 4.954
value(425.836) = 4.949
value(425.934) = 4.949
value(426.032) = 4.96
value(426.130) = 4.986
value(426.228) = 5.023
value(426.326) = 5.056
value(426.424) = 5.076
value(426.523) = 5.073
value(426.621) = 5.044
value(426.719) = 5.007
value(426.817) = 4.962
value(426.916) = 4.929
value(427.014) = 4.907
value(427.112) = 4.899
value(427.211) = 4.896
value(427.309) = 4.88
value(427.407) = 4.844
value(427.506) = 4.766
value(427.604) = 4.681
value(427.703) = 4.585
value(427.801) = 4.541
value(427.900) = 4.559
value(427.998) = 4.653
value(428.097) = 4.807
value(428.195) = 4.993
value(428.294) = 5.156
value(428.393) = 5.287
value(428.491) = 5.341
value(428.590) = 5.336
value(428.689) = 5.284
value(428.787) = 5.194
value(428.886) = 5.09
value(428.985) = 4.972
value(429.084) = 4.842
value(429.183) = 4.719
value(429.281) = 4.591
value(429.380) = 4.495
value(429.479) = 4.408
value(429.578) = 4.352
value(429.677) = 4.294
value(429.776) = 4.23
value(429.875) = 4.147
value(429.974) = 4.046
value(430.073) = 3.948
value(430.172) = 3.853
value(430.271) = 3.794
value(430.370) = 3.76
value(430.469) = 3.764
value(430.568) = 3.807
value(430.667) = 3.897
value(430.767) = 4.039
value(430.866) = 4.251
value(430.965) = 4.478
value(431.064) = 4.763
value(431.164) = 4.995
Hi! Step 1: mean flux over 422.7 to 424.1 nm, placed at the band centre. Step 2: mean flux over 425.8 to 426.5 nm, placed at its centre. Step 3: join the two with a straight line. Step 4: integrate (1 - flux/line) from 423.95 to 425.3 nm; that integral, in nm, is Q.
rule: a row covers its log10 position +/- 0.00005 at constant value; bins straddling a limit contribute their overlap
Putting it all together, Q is -0.20 nm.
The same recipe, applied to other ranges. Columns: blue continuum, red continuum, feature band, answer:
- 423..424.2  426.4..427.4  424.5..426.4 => -0.13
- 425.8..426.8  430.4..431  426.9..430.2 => -0.16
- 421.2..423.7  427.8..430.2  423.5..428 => -0.34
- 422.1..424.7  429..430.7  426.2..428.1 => -0.15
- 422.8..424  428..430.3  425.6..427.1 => -0.11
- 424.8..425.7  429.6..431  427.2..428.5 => -0.07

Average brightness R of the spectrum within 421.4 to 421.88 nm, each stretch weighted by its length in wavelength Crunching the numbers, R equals 5.2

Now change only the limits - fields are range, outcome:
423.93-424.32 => 5.42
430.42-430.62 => 3.79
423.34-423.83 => 4.75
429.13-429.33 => 4.67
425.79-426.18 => 4.97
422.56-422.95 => 4.45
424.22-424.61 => 5.72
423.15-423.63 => 4.55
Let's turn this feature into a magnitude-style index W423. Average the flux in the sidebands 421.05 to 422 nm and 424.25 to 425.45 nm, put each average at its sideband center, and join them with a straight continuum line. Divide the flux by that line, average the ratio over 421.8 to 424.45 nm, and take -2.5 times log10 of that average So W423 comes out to 0.11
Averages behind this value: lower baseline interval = 5.24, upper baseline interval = 5.53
